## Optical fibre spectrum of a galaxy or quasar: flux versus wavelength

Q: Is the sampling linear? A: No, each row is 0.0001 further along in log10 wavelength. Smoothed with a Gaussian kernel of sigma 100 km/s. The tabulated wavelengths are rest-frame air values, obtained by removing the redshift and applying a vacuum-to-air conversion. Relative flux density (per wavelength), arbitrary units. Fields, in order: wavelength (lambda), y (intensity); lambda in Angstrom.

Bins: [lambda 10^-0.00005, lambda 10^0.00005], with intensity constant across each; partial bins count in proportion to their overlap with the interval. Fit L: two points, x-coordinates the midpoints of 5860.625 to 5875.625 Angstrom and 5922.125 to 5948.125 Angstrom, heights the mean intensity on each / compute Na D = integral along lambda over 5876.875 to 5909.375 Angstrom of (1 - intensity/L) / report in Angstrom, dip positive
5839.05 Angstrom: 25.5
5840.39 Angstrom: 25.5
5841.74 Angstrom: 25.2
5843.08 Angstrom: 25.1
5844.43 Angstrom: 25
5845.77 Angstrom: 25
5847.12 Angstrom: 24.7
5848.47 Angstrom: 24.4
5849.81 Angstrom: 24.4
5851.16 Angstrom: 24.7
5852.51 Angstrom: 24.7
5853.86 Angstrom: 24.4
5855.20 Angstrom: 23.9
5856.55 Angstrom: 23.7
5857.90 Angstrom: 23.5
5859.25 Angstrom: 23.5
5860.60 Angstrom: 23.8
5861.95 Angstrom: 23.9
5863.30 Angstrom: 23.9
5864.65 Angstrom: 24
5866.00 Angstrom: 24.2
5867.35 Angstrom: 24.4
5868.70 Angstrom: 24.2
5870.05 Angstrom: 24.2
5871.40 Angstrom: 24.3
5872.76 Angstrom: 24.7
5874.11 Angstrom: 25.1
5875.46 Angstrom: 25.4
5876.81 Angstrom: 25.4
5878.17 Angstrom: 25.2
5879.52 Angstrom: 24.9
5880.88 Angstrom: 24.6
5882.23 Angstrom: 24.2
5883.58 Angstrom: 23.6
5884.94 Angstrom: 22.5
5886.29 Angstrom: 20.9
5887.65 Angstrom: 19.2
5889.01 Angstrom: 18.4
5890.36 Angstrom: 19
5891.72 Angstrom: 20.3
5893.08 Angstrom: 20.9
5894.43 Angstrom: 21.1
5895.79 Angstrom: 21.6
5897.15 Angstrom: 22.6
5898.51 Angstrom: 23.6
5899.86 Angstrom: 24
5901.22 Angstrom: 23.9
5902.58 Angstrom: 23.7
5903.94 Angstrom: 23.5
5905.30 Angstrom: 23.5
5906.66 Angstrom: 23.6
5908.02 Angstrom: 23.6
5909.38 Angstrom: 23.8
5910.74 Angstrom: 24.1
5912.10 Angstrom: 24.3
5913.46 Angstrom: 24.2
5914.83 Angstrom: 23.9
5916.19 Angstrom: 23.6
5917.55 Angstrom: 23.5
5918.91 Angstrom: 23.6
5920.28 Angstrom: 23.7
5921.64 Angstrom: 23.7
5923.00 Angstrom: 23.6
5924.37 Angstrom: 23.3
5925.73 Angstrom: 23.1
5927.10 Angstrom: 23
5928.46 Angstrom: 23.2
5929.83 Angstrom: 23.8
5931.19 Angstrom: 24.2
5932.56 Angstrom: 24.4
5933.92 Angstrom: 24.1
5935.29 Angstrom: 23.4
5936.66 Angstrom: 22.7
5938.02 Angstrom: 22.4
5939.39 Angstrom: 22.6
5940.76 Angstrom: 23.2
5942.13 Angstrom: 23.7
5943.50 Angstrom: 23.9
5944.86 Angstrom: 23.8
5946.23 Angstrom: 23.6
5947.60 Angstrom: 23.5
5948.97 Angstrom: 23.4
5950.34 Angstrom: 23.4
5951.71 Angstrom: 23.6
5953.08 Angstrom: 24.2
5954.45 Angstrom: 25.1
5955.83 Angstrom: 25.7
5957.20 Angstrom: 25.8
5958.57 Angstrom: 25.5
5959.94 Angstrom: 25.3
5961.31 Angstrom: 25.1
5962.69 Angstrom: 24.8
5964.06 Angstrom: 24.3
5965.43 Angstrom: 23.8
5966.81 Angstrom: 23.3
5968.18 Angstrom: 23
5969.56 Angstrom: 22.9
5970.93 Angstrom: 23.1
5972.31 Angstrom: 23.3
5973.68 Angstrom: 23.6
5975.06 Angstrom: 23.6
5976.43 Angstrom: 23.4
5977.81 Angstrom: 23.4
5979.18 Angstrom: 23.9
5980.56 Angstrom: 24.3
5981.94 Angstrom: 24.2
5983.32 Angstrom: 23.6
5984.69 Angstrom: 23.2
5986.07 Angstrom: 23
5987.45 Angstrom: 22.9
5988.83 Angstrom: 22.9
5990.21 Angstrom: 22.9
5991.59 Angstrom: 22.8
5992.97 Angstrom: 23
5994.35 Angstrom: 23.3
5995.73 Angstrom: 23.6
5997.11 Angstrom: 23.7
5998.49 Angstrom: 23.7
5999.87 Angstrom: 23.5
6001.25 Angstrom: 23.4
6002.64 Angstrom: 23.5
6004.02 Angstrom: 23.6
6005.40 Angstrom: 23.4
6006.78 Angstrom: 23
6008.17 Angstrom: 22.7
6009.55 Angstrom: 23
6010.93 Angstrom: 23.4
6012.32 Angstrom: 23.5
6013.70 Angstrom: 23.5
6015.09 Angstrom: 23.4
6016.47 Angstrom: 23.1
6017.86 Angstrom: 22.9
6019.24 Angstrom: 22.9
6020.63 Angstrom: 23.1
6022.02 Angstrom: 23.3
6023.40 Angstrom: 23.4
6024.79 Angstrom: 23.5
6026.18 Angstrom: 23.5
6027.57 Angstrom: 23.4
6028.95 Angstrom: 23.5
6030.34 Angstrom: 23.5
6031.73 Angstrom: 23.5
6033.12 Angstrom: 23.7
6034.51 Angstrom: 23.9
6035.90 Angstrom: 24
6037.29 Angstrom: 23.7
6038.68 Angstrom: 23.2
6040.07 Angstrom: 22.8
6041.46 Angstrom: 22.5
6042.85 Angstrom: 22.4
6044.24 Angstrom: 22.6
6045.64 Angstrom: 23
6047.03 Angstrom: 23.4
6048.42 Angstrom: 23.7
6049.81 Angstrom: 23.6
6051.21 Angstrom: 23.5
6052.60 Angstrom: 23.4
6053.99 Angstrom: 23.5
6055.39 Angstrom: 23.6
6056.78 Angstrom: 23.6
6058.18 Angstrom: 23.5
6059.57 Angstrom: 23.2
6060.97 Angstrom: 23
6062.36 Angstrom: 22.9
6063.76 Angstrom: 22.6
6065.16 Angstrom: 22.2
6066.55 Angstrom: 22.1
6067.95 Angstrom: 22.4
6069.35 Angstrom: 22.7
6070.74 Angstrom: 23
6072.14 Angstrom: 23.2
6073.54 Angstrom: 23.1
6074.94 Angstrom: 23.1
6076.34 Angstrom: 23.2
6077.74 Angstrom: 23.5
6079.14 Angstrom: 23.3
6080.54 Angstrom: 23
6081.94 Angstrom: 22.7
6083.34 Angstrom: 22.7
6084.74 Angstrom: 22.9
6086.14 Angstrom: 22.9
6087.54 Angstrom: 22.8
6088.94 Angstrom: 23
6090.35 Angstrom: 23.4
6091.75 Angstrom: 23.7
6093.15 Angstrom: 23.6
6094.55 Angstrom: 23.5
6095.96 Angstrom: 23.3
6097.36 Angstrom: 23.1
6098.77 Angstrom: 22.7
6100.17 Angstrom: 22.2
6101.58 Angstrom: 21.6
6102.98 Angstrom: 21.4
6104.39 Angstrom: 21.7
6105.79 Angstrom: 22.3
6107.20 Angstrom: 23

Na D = 1.9 Angstrom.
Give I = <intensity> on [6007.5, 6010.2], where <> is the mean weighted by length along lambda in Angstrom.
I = 22.9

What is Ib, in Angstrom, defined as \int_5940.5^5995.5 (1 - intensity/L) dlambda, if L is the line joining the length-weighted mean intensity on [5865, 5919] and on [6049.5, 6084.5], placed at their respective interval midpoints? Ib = -1.4 Angstrom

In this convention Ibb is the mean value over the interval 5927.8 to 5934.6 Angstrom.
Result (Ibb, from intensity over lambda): 24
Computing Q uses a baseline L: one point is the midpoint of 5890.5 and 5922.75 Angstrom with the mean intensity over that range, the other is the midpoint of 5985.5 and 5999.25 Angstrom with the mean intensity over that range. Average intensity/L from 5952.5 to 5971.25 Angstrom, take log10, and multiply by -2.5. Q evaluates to -0.058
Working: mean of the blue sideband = 23.2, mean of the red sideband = 23.2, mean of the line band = 24.4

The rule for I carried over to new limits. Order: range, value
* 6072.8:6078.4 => 23.2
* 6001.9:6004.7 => 23.5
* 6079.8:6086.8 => 22.9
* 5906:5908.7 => 23.6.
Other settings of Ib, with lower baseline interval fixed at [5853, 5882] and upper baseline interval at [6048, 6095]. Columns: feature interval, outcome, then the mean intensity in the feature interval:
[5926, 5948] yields 0.4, 23.5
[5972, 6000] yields 0.3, 23.4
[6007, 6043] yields 0.2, 23.3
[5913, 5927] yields 0.3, 23.6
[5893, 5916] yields 0.7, 23.4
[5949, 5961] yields -0.5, 24.8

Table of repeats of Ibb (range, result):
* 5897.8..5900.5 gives 23.8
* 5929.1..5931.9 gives 24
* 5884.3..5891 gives 20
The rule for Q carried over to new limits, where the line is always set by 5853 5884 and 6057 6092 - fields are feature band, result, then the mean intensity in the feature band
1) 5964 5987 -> 0.01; 23.5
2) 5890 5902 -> 0.10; 22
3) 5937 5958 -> 0.00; 23.9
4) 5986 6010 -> 0.01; 23.2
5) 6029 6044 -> 0.00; 23.3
